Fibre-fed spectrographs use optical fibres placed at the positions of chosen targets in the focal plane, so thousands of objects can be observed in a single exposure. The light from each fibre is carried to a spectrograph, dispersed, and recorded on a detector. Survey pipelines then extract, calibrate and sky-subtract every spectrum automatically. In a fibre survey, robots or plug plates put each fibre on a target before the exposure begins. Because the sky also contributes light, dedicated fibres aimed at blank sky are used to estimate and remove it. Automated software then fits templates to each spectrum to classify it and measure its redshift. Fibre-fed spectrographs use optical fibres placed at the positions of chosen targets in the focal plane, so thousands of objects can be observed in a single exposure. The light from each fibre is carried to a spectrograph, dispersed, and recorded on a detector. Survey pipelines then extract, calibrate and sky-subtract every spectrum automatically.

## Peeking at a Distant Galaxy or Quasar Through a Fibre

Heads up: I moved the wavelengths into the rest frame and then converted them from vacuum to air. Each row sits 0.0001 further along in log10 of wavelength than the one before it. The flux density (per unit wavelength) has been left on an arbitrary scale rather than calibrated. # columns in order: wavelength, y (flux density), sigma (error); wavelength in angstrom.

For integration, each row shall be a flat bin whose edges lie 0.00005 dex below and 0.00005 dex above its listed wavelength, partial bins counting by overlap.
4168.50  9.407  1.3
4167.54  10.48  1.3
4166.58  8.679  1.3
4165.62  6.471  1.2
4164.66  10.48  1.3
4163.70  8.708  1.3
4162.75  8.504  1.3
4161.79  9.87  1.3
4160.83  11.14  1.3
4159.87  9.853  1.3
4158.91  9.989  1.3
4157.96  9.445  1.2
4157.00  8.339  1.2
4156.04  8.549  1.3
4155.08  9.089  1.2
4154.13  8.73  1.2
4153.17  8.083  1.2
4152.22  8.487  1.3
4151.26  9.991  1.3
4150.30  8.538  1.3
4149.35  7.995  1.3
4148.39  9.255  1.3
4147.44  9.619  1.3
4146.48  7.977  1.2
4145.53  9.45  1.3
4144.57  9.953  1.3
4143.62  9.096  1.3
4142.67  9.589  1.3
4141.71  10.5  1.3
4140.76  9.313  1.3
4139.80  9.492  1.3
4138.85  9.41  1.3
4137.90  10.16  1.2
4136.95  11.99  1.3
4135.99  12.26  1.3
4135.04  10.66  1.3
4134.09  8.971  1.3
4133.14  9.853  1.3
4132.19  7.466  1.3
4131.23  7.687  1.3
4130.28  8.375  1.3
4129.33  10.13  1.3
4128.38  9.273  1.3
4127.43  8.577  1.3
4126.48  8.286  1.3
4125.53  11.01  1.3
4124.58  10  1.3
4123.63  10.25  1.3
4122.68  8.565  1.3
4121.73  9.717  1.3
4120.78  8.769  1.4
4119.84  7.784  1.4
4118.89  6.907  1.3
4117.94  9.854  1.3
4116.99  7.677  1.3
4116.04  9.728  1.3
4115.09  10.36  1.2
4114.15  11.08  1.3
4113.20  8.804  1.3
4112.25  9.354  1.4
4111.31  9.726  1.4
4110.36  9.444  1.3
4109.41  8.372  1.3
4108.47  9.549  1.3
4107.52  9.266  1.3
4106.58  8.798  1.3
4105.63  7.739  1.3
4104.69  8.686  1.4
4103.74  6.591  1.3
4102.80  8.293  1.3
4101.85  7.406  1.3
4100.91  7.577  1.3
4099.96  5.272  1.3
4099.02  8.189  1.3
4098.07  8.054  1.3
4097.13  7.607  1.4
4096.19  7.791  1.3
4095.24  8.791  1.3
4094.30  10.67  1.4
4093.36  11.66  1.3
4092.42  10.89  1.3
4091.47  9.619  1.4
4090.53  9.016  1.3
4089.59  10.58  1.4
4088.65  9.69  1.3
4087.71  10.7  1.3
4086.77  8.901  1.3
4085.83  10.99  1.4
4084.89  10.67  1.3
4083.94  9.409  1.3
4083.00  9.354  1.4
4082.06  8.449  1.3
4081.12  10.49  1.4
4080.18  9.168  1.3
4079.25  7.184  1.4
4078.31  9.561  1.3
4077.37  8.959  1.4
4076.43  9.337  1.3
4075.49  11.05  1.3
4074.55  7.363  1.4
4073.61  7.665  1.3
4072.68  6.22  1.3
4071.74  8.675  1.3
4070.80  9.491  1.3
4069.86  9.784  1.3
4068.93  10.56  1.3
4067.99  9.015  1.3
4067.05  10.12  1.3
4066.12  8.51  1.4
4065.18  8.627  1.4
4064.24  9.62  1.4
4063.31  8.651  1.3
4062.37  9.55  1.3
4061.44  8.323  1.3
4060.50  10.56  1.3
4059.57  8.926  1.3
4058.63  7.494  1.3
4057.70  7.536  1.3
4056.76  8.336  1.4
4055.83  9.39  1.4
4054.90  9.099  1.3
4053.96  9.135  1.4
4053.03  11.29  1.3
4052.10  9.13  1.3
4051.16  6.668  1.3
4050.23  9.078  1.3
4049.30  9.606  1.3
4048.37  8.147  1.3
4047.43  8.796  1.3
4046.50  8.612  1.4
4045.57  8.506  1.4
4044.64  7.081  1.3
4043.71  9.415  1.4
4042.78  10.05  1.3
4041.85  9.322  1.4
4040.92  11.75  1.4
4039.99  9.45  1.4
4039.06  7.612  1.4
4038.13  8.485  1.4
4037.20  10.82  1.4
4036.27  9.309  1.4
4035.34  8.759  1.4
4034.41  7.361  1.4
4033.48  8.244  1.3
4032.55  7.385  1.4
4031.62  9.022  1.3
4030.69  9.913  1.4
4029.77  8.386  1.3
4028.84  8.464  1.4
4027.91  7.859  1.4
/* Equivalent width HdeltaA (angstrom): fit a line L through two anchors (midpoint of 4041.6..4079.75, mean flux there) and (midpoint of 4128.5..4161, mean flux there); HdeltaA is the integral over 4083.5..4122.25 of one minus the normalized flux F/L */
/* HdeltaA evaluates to 0.5 angstrom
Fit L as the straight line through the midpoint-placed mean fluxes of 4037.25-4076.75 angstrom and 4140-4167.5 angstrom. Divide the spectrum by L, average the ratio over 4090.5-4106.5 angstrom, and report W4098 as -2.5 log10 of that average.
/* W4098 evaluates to 0.07 mag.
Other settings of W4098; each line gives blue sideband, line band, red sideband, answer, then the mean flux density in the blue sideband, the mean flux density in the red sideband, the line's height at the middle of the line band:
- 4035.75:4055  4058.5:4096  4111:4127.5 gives -0.022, 9.11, 9.26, 9.18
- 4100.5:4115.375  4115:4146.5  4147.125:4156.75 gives -0.070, 8.81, 8.81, 8.81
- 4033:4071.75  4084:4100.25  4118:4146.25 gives -0.021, 9.02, 9.43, 9.22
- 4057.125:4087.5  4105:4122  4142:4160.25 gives 0.003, 9.08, 9.06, 9.07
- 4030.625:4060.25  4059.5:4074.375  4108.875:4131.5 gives -0.005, 8.86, 9.17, 8.95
